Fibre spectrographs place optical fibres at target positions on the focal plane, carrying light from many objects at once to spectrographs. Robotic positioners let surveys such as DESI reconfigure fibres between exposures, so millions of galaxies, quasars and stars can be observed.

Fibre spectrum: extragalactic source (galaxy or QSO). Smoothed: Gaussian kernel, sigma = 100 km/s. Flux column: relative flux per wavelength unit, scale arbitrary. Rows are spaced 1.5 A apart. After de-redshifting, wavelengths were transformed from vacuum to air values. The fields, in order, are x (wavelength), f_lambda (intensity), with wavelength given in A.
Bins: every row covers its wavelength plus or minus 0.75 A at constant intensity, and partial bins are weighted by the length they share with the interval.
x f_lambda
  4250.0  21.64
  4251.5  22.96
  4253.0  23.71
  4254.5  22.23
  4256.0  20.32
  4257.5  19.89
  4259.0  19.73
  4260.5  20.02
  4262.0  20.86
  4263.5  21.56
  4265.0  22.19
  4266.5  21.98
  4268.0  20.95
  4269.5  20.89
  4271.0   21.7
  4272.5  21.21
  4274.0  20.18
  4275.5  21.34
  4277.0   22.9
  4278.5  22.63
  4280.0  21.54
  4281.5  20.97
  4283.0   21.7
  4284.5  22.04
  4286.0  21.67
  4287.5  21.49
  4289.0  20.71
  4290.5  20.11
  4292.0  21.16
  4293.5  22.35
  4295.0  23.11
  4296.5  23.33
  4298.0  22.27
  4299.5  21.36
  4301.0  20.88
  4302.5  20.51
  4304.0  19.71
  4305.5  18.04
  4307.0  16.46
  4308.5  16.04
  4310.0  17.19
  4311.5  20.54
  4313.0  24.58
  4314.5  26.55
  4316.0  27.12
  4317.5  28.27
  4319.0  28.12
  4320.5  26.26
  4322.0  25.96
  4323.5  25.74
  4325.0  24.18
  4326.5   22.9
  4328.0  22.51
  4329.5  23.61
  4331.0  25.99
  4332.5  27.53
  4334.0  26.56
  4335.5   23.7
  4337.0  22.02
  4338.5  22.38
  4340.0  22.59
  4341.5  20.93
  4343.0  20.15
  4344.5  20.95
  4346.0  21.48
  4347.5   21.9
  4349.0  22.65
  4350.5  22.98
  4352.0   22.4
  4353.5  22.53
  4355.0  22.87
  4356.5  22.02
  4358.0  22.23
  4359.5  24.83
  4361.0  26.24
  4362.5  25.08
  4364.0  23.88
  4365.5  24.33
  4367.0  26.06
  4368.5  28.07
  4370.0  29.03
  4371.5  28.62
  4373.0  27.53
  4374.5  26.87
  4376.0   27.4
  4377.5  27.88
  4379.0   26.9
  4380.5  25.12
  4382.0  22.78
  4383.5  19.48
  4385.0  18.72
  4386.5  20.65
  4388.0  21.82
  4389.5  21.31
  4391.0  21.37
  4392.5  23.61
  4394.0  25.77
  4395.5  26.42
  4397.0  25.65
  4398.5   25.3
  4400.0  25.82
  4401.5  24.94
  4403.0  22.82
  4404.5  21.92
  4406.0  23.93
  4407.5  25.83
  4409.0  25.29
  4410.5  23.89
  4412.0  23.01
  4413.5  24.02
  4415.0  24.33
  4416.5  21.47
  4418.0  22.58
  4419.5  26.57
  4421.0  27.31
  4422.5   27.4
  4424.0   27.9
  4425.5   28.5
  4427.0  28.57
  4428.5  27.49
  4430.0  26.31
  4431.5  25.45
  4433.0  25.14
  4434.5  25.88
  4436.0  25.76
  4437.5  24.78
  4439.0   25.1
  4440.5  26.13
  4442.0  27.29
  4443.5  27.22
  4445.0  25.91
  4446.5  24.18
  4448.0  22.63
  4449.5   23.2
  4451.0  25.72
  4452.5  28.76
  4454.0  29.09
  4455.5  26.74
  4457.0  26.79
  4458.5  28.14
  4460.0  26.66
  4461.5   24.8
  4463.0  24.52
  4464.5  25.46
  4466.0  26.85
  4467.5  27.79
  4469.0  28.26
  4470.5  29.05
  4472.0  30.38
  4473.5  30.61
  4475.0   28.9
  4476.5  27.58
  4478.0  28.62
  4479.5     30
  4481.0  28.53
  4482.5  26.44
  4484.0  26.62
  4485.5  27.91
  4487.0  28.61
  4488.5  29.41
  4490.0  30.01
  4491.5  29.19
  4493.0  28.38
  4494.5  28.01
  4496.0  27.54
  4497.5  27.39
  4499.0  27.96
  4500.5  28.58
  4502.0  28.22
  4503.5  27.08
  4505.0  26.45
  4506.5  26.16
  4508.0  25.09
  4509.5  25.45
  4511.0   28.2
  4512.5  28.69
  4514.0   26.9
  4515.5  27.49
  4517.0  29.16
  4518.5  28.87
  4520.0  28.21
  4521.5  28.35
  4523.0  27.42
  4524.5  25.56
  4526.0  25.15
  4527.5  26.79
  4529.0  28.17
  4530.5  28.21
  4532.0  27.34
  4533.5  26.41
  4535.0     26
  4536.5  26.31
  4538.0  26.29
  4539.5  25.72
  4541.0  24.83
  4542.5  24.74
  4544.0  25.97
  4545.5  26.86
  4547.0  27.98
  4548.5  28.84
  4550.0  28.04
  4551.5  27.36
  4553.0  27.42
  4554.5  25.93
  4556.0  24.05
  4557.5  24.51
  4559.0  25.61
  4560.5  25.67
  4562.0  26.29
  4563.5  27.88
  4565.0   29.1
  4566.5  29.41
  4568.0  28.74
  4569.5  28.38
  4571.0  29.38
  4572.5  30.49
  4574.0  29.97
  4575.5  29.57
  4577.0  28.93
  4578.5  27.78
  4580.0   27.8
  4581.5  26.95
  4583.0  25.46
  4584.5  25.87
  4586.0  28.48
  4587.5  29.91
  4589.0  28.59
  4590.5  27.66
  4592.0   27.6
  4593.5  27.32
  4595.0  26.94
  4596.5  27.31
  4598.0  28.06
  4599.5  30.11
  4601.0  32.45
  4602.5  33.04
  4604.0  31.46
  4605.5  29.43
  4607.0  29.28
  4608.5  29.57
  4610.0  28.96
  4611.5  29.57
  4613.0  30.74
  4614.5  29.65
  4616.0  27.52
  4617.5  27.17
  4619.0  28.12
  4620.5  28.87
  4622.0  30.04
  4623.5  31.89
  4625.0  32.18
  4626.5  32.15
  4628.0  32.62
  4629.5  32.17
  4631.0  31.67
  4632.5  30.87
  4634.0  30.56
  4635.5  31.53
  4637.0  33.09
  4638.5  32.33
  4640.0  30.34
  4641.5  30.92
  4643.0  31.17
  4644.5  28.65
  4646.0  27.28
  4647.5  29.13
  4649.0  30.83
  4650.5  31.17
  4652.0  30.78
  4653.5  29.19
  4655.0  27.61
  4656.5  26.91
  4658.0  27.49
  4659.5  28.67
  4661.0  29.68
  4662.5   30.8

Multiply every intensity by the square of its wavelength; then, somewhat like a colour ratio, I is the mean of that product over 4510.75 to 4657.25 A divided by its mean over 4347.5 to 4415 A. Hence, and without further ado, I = 1.29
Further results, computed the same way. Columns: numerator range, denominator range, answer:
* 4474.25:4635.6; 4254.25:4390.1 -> 1.37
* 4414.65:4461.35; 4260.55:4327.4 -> 1.26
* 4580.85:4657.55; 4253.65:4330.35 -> 1.56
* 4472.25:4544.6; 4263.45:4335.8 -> 1.35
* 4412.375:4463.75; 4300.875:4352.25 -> 1.19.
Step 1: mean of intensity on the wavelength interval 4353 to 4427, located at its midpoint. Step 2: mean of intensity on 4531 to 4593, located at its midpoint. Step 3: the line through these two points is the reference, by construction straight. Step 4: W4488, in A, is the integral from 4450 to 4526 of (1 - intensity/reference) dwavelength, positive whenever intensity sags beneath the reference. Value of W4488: -4.4 A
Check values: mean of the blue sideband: 24.7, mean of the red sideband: 27.3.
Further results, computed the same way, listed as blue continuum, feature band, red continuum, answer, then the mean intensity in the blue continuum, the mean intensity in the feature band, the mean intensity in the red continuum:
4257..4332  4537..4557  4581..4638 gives 1.20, 22.1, 26.4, 29.6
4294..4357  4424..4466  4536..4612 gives -1.58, 22.8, 26.2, 27.9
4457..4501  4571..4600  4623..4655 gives 1.70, 28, 28.2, 30.9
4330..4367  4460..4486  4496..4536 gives -1.47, 23.3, 27.7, 27.3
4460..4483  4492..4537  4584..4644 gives 1.79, 27.8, 27.3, 29.9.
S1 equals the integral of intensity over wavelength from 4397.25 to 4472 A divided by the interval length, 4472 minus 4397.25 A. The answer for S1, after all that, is 25.8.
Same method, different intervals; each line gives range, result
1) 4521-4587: 27.2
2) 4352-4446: 25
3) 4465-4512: 28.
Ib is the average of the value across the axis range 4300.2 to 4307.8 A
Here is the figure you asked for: 19.1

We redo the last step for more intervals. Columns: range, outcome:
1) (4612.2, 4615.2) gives 30.2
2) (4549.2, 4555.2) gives 27.2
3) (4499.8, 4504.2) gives 28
